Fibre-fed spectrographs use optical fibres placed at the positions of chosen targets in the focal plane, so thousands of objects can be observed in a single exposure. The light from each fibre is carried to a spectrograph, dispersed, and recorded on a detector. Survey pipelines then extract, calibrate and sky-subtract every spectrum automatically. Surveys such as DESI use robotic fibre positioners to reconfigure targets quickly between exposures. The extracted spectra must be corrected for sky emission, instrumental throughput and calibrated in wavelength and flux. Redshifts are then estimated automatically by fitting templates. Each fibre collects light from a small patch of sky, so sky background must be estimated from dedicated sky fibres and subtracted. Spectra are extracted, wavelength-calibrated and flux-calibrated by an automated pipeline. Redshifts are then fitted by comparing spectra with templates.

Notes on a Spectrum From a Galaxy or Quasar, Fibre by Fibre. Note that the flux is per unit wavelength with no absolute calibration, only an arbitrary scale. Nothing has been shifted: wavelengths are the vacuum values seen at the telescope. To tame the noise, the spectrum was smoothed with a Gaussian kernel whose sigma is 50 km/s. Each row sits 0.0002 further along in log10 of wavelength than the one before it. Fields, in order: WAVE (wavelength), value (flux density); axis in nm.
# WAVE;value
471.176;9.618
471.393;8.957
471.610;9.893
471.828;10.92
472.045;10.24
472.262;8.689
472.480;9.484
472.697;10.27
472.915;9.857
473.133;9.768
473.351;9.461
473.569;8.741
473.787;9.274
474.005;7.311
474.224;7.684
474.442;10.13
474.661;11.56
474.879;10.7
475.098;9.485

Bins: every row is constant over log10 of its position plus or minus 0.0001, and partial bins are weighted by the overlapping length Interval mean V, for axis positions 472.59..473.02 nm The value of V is 10.1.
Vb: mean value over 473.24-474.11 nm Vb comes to 8.71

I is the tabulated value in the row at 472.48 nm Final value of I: 9.484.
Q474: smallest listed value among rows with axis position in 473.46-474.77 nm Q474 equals 7.311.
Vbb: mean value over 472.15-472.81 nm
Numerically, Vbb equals 9.49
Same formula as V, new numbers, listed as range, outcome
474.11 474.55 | 8.88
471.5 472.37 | 9.94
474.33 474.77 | 10.8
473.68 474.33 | 8.08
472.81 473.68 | 9.45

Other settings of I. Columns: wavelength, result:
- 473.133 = 9.768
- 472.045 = 10.24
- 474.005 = 7.311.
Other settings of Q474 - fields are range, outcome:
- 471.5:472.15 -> 9.893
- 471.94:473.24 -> 8.689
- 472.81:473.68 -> 8.741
